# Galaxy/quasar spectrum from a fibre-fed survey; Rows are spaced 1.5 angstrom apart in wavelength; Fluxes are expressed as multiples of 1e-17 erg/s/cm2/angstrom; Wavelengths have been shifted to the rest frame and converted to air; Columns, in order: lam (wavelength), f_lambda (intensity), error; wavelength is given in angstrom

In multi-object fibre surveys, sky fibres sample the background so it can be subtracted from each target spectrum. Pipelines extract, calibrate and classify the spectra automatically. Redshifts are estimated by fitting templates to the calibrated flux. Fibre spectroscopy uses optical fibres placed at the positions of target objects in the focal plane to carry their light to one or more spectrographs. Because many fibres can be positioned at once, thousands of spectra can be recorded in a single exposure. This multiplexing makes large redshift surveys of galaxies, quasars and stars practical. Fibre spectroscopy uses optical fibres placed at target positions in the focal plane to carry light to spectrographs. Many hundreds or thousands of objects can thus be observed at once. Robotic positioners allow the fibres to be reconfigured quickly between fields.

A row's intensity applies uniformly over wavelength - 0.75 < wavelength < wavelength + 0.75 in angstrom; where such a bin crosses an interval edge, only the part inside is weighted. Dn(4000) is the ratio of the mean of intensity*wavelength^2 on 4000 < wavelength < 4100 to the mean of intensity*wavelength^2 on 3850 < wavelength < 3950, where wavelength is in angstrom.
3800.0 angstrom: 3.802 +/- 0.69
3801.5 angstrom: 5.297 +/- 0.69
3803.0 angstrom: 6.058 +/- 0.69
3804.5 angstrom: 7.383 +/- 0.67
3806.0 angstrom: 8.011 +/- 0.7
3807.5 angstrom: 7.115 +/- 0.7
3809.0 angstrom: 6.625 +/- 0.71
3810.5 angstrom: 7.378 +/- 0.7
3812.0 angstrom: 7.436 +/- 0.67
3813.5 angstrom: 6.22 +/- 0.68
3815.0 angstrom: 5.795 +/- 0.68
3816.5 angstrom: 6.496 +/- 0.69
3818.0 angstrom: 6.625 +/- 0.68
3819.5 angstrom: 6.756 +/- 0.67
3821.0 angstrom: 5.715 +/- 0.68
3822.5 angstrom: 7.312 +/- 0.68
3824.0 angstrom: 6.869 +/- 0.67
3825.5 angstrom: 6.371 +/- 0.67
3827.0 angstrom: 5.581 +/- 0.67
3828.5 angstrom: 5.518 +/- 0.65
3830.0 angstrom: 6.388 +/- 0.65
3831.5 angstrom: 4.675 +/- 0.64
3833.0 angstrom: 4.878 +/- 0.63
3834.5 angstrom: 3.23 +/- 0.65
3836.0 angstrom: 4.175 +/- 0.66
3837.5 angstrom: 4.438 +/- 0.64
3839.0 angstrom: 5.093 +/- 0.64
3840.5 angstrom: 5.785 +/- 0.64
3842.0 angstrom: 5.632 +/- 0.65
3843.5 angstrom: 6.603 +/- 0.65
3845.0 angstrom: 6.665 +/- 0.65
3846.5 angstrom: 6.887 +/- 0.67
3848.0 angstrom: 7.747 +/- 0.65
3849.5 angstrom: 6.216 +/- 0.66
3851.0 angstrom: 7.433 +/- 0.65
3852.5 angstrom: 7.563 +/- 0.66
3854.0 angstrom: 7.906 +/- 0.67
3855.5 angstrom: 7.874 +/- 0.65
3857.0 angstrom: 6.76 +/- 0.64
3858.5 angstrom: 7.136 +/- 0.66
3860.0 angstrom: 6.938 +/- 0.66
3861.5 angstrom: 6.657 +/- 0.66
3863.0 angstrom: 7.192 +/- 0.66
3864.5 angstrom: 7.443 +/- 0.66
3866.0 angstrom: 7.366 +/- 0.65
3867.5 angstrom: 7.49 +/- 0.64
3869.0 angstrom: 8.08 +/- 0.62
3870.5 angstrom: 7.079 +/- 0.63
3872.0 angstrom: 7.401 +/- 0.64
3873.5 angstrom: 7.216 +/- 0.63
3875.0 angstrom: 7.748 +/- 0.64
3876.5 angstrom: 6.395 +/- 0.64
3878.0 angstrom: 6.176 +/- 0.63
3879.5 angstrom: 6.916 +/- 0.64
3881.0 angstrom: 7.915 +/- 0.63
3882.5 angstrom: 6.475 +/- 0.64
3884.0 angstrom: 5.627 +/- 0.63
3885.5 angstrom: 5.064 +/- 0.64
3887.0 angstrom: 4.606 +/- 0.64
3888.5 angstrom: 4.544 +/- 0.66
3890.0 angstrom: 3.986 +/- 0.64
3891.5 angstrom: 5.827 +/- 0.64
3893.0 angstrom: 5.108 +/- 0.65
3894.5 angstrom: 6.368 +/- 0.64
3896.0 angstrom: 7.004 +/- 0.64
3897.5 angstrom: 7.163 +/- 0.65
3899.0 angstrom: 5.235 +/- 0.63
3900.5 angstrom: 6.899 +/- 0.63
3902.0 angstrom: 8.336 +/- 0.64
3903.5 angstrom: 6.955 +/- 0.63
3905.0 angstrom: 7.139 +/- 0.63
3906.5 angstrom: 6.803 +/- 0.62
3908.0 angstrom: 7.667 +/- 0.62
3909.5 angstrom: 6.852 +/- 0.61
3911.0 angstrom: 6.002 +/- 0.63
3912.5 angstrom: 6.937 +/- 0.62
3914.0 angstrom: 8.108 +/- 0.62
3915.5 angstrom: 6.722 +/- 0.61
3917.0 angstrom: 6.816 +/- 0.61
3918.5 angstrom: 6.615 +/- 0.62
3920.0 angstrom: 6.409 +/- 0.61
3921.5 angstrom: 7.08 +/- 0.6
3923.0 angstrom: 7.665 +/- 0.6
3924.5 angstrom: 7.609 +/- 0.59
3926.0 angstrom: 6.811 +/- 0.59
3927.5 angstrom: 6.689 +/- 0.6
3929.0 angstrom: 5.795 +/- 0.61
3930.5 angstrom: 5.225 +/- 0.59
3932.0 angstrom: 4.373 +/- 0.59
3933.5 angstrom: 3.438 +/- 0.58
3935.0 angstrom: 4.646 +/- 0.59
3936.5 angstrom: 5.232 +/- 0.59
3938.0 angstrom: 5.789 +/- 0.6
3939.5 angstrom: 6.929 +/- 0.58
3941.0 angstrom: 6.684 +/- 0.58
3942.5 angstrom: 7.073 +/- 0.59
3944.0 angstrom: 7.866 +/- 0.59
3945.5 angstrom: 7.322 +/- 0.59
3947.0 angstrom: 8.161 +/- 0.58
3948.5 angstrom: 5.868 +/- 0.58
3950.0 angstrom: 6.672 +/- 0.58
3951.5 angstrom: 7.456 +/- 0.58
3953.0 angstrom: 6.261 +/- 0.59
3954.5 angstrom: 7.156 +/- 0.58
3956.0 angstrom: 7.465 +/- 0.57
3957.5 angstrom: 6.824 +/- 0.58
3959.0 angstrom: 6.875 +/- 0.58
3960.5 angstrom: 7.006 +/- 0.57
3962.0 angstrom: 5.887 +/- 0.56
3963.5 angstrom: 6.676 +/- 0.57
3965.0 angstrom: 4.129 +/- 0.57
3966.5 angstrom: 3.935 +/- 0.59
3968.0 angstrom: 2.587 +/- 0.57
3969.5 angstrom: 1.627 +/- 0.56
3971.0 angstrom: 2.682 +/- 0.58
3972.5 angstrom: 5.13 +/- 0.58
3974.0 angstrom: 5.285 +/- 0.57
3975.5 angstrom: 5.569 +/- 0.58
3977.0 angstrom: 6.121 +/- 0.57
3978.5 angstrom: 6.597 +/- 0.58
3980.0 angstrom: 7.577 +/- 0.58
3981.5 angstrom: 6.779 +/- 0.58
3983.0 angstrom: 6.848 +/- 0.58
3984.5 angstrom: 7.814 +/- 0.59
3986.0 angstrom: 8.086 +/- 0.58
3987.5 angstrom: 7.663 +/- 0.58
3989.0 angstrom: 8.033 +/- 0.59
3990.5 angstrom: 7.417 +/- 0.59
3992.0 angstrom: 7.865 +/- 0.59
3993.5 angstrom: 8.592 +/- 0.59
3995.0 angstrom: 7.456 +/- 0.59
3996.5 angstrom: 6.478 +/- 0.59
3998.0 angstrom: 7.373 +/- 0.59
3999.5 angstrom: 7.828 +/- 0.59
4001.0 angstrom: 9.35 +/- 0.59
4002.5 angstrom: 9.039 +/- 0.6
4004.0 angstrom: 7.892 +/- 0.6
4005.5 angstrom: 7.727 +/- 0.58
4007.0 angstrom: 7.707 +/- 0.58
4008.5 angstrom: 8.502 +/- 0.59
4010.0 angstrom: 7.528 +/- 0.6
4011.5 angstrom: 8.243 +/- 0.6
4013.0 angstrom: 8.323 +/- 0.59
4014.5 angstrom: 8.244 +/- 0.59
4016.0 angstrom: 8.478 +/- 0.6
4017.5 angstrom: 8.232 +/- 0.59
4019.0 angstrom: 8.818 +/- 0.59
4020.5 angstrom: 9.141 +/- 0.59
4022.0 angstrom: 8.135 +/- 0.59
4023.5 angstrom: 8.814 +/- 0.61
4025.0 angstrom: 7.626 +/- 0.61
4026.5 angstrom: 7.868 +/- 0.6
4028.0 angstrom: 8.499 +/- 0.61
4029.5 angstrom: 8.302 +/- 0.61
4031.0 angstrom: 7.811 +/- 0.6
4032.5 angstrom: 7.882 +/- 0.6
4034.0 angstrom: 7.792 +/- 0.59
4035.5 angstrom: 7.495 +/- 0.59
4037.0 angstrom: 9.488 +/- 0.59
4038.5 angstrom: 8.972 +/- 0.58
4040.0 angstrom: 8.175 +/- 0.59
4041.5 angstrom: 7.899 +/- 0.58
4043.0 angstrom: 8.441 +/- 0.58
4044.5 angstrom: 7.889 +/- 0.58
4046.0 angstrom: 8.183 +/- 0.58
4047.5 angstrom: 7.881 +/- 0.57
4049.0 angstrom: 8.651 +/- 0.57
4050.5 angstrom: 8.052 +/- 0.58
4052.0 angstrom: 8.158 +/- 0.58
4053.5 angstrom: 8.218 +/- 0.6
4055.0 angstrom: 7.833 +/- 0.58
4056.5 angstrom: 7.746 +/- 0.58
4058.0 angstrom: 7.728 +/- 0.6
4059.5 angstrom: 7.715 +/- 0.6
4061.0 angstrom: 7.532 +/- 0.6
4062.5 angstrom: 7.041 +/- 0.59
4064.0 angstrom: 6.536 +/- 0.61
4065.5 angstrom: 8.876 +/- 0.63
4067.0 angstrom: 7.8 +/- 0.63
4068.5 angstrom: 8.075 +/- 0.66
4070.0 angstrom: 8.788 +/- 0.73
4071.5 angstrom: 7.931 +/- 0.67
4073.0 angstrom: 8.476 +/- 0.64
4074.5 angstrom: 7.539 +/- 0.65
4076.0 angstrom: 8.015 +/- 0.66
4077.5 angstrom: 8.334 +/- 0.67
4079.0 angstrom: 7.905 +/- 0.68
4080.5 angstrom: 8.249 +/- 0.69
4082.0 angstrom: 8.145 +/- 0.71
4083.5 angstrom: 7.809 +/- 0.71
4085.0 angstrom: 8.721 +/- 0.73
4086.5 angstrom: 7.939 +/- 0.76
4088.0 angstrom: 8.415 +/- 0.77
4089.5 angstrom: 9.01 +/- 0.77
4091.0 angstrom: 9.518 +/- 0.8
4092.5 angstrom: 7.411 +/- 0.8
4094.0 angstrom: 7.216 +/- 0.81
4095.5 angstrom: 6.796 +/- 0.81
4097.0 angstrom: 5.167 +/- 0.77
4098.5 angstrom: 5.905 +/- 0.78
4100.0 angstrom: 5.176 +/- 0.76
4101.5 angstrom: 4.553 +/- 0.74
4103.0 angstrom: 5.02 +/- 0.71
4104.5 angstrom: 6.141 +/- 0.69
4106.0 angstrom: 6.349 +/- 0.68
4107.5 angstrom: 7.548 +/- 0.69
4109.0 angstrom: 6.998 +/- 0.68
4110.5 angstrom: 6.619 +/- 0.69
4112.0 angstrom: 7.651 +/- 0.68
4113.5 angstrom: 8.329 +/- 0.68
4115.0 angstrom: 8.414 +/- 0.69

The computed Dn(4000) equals 1.30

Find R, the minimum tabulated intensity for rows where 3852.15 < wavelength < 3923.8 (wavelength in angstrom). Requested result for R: 3.986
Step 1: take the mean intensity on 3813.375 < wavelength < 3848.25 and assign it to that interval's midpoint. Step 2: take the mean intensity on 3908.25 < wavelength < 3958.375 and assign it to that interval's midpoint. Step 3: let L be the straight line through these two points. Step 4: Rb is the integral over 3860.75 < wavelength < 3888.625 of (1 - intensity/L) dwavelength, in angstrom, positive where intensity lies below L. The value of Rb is -2.7 angstrom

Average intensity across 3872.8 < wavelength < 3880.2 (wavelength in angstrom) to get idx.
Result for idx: 6.89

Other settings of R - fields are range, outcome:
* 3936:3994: 1.627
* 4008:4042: 7.495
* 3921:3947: 3.438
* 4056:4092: 6.536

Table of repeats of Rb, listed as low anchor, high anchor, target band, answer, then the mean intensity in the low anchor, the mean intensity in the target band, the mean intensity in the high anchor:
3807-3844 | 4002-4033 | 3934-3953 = 1.98 angstrom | 5.94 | 6.58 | 8.23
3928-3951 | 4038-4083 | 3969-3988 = 2.03 angstrom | 6.09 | 6.02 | 8.02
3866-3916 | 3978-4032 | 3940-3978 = 7.46 angstrom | 6.61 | 5.94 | 7.97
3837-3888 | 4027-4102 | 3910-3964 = 4.48 angstrom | 6.75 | 6.56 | 7.84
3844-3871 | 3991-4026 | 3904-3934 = 4.09 angstrom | 7.24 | 6.57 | 8.14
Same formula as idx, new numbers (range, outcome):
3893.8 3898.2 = 6.85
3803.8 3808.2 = 7.51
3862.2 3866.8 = 7.33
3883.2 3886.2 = 5.37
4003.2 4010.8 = 7.88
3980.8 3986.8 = 7.39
